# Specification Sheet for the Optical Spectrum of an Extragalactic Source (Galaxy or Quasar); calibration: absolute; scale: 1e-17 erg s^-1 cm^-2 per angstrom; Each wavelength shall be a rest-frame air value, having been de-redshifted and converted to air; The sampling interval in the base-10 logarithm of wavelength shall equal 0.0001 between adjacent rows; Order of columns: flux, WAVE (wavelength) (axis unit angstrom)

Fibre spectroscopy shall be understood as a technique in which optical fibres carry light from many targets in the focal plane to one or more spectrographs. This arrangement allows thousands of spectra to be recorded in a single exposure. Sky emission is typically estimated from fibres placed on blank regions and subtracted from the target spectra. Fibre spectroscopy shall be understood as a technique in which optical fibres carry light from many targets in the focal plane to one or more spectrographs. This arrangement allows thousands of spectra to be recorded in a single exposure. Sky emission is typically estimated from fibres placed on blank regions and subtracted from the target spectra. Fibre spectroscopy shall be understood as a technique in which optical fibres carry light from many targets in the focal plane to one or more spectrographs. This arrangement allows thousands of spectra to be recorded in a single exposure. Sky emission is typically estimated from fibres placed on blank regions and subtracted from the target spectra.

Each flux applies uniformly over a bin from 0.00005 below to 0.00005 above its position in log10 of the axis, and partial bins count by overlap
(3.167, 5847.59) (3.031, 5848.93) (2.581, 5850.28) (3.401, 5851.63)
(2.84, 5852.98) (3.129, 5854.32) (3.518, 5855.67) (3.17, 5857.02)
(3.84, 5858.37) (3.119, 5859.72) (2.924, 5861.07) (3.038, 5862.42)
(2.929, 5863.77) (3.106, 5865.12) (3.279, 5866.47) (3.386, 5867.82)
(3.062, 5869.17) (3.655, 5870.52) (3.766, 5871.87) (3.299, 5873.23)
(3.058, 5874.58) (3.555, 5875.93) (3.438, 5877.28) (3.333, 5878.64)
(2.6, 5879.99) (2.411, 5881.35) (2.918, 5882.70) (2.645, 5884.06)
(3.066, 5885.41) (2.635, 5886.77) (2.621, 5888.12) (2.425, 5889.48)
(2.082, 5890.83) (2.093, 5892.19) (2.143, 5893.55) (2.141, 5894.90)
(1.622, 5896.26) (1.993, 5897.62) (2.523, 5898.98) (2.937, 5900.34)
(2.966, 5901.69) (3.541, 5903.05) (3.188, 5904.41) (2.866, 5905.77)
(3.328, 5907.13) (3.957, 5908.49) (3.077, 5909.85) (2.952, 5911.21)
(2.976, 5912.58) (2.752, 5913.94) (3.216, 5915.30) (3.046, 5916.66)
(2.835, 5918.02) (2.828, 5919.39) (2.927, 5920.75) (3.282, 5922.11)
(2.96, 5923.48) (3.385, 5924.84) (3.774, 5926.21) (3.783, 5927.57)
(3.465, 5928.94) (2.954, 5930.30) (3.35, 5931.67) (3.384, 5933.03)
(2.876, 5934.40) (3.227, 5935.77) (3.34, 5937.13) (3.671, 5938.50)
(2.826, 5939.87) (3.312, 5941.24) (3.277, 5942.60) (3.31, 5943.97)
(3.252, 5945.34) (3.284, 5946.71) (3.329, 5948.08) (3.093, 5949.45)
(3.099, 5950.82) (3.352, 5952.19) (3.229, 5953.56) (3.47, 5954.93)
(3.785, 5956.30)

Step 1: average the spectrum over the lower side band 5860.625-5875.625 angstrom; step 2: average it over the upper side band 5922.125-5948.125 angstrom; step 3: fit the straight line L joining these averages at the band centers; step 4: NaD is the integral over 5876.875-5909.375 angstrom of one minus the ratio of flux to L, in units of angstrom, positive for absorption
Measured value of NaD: 5.4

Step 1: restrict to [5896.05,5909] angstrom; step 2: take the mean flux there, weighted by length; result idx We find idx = 2.92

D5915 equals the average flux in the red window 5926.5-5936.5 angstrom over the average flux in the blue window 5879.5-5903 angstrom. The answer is 1.3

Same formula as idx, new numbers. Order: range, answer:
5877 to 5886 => 2.89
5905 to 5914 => 3.15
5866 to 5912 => 2.9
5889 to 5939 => 2.97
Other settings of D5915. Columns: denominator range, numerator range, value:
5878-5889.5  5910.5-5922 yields 1.07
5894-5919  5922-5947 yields 1.15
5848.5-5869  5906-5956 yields 1.02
